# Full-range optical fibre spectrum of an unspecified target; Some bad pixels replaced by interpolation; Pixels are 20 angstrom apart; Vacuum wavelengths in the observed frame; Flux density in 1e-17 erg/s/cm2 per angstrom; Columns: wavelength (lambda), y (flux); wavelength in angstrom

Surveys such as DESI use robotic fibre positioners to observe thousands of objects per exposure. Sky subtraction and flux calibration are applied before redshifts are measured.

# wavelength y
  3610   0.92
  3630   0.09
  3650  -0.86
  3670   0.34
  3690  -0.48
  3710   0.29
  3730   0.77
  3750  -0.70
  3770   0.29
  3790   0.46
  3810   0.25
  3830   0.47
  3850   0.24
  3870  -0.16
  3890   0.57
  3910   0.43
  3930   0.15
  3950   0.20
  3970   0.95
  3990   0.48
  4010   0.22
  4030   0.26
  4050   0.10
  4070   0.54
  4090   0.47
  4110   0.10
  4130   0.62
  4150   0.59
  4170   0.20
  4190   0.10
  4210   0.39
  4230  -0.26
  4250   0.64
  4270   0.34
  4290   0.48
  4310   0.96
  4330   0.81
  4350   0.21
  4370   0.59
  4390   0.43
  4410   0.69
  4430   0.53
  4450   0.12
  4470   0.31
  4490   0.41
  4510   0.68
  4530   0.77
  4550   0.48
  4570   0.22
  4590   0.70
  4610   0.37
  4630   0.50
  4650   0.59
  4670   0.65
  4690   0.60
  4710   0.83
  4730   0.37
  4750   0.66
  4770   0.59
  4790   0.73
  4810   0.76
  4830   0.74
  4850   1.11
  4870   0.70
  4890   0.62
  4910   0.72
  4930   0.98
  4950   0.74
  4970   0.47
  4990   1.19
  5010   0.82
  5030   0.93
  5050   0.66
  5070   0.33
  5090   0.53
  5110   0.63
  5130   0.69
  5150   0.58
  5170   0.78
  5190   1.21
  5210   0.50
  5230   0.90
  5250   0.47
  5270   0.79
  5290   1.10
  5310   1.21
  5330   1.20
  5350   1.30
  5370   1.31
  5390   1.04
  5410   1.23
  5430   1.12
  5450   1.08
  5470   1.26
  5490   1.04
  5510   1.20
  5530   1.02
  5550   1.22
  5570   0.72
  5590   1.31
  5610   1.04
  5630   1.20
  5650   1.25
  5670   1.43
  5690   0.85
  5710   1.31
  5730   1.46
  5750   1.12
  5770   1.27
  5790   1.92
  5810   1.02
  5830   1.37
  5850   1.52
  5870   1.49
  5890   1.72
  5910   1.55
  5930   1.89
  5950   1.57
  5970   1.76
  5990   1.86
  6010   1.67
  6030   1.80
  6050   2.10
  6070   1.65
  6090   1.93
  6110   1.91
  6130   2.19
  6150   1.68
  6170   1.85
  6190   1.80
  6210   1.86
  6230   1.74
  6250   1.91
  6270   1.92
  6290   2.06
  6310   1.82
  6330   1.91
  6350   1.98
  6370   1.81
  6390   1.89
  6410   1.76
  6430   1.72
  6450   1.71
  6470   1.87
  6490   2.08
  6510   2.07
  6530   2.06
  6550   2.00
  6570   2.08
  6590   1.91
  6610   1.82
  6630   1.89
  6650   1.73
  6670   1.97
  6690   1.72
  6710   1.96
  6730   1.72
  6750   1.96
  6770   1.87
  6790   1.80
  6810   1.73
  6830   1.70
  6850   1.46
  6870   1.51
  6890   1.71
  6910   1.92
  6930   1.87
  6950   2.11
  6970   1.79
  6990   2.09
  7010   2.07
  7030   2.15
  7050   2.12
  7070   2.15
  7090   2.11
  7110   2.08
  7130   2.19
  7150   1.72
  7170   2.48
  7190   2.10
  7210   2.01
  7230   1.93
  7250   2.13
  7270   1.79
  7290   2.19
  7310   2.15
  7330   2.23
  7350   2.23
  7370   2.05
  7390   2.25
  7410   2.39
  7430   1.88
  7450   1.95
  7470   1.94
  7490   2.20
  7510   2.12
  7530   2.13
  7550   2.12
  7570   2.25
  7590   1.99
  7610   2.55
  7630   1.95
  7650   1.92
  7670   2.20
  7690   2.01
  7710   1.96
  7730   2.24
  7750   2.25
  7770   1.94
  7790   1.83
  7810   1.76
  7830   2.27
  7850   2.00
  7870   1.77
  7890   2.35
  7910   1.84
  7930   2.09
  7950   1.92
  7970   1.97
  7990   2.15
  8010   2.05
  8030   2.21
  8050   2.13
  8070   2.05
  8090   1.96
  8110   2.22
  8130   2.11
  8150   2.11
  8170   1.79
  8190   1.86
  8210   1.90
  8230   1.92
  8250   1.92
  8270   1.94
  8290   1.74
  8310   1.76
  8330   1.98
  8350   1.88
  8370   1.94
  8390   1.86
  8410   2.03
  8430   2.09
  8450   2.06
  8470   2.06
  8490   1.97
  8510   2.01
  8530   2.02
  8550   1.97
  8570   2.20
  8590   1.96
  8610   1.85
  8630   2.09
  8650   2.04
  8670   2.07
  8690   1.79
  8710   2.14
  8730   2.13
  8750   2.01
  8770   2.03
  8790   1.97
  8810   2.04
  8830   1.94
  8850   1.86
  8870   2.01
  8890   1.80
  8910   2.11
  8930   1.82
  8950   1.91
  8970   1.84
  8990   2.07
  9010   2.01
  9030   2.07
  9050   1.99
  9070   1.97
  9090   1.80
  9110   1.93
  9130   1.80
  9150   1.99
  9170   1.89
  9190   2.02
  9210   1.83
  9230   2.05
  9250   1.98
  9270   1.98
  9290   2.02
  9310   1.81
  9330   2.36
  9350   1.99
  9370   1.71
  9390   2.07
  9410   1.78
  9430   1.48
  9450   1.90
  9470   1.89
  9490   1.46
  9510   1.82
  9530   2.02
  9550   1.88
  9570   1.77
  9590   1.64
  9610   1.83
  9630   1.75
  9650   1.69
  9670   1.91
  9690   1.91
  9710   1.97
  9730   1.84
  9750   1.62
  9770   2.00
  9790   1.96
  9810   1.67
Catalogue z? 0.324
